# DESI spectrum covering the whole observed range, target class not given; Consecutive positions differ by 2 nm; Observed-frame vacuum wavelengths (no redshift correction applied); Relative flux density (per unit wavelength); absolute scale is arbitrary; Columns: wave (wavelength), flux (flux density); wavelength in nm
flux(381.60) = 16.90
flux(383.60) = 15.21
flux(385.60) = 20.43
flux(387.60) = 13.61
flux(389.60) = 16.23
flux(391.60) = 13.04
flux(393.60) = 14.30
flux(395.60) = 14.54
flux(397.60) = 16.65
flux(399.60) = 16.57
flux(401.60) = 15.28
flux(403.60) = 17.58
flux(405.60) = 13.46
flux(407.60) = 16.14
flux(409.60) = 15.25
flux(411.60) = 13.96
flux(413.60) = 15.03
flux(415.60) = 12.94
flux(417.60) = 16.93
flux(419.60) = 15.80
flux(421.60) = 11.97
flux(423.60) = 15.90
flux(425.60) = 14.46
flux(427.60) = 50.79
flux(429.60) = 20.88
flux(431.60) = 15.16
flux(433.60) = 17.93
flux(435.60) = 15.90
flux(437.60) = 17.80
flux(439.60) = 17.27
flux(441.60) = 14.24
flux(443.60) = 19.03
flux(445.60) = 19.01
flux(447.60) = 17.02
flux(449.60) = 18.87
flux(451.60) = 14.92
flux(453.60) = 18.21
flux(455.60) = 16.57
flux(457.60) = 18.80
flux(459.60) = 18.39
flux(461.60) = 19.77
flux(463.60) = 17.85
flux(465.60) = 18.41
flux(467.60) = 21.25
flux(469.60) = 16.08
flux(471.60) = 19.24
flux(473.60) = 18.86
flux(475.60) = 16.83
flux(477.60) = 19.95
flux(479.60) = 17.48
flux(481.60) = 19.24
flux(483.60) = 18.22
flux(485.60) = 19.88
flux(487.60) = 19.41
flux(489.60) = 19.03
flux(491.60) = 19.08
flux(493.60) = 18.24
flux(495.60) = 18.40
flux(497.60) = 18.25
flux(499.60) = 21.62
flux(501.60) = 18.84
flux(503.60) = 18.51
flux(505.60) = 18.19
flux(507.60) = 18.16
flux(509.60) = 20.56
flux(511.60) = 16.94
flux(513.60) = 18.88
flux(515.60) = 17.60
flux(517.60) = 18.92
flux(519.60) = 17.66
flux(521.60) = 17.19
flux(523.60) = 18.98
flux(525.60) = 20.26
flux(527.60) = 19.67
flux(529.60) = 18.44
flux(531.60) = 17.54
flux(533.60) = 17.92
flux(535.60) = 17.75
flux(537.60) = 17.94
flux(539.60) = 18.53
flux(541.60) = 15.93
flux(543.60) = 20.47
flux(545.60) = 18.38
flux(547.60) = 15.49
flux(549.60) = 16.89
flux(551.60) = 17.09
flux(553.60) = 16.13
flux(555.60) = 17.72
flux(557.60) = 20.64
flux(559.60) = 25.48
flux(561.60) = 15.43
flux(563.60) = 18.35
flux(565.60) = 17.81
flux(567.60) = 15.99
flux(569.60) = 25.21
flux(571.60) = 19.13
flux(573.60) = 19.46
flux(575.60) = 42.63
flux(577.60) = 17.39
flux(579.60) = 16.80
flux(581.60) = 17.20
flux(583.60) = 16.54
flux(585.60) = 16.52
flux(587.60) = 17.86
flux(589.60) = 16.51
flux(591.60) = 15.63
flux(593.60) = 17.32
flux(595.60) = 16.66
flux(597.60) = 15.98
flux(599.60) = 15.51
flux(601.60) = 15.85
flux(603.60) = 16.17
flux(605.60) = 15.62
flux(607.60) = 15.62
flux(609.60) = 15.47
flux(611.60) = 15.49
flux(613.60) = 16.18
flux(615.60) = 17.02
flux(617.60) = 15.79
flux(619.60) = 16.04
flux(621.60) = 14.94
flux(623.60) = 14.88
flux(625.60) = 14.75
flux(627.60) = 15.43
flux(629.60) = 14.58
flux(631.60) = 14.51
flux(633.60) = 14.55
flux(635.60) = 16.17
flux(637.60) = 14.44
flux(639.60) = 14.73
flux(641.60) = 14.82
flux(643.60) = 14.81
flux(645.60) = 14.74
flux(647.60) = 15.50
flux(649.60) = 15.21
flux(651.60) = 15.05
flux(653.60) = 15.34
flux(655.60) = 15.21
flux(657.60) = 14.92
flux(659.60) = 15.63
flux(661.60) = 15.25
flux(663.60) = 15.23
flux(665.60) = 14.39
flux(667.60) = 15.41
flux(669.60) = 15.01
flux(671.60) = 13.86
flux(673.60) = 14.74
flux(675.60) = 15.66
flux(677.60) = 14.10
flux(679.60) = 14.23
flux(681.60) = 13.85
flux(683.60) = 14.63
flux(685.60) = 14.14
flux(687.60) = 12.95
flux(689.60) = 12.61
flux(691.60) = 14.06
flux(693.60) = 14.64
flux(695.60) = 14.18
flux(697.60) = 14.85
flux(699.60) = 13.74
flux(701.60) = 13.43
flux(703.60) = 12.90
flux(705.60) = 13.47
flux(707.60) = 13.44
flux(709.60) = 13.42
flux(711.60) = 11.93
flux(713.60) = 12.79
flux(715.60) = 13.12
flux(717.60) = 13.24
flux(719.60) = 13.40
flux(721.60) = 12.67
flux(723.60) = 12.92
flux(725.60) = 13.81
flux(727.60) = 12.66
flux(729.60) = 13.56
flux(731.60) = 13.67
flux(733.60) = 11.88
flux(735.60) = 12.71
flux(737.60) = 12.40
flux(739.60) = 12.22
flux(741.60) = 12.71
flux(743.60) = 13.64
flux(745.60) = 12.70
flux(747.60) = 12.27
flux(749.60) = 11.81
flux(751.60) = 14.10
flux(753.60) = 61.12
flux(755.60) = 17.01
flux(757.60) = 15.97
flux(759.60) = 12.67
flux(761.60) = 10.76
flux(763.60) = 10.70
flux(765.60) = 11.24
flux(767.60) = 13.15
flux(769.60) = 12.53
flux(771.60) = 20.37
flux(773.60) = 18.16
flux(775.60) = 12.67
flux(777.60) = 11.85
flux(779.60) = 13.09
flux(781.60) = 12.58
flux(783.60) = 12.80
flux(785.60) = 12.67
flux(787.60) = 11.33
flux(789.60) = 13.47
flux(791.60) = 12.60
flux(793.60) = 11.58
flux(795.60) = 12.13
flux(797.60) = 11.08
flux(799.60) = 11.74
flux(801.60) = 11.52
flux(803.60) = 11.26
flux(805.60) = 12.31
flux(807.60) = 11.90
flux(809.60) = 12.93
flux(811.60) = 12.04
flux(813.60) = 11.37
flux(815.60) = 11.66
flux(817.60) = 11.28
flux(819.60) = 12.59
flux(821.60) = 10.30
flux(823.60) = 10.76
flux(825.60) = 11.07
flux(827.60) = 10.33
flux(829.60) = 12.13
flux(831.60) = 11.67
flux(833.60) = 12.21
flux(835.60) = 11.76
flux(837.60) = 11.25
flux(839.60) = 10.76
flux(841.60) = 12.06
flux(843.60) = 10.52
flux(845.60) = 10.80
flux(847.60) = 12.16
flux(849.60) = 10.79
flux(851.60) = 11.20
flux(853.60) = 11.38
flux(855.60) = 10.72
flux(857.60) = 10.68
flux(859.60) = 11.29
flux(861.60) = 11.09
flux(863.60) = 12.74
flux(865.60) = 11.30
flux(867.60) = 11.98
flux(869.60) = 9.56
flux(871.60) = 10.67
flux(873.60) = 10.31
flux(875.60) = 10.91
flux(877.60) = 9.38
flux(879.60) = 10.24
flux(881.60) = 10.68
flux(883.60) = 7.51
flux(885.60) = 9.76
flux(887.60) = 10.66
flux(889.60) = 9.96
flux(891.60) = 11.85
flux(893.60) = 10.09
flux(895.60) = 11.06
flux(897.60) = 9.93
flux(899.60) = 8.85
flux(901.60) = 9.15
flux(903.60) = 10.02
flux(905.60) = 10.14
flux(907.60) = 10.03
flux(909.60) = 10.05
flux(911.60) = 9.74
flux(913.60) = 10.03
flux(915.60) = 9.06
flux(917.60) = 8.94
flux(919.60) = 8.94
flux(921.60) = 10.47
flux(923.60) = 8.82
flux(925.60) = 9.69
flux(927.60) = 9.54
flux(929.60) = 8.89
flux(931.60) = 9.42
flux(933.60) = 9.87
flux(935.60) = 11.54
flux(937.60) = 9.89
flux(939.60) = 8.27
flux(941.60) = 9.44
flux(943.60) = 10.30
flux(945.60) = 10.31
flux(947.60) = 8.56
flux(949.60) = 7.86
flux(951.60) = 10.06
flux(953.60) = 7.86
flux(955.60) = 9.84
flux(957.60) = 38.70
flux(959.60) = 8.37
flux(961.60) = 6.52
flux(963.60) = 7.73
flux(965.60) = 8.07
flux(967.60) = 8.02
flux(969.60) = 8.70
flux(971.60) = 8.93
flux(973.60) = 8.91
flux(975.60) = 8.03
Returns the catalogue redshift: 0.149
